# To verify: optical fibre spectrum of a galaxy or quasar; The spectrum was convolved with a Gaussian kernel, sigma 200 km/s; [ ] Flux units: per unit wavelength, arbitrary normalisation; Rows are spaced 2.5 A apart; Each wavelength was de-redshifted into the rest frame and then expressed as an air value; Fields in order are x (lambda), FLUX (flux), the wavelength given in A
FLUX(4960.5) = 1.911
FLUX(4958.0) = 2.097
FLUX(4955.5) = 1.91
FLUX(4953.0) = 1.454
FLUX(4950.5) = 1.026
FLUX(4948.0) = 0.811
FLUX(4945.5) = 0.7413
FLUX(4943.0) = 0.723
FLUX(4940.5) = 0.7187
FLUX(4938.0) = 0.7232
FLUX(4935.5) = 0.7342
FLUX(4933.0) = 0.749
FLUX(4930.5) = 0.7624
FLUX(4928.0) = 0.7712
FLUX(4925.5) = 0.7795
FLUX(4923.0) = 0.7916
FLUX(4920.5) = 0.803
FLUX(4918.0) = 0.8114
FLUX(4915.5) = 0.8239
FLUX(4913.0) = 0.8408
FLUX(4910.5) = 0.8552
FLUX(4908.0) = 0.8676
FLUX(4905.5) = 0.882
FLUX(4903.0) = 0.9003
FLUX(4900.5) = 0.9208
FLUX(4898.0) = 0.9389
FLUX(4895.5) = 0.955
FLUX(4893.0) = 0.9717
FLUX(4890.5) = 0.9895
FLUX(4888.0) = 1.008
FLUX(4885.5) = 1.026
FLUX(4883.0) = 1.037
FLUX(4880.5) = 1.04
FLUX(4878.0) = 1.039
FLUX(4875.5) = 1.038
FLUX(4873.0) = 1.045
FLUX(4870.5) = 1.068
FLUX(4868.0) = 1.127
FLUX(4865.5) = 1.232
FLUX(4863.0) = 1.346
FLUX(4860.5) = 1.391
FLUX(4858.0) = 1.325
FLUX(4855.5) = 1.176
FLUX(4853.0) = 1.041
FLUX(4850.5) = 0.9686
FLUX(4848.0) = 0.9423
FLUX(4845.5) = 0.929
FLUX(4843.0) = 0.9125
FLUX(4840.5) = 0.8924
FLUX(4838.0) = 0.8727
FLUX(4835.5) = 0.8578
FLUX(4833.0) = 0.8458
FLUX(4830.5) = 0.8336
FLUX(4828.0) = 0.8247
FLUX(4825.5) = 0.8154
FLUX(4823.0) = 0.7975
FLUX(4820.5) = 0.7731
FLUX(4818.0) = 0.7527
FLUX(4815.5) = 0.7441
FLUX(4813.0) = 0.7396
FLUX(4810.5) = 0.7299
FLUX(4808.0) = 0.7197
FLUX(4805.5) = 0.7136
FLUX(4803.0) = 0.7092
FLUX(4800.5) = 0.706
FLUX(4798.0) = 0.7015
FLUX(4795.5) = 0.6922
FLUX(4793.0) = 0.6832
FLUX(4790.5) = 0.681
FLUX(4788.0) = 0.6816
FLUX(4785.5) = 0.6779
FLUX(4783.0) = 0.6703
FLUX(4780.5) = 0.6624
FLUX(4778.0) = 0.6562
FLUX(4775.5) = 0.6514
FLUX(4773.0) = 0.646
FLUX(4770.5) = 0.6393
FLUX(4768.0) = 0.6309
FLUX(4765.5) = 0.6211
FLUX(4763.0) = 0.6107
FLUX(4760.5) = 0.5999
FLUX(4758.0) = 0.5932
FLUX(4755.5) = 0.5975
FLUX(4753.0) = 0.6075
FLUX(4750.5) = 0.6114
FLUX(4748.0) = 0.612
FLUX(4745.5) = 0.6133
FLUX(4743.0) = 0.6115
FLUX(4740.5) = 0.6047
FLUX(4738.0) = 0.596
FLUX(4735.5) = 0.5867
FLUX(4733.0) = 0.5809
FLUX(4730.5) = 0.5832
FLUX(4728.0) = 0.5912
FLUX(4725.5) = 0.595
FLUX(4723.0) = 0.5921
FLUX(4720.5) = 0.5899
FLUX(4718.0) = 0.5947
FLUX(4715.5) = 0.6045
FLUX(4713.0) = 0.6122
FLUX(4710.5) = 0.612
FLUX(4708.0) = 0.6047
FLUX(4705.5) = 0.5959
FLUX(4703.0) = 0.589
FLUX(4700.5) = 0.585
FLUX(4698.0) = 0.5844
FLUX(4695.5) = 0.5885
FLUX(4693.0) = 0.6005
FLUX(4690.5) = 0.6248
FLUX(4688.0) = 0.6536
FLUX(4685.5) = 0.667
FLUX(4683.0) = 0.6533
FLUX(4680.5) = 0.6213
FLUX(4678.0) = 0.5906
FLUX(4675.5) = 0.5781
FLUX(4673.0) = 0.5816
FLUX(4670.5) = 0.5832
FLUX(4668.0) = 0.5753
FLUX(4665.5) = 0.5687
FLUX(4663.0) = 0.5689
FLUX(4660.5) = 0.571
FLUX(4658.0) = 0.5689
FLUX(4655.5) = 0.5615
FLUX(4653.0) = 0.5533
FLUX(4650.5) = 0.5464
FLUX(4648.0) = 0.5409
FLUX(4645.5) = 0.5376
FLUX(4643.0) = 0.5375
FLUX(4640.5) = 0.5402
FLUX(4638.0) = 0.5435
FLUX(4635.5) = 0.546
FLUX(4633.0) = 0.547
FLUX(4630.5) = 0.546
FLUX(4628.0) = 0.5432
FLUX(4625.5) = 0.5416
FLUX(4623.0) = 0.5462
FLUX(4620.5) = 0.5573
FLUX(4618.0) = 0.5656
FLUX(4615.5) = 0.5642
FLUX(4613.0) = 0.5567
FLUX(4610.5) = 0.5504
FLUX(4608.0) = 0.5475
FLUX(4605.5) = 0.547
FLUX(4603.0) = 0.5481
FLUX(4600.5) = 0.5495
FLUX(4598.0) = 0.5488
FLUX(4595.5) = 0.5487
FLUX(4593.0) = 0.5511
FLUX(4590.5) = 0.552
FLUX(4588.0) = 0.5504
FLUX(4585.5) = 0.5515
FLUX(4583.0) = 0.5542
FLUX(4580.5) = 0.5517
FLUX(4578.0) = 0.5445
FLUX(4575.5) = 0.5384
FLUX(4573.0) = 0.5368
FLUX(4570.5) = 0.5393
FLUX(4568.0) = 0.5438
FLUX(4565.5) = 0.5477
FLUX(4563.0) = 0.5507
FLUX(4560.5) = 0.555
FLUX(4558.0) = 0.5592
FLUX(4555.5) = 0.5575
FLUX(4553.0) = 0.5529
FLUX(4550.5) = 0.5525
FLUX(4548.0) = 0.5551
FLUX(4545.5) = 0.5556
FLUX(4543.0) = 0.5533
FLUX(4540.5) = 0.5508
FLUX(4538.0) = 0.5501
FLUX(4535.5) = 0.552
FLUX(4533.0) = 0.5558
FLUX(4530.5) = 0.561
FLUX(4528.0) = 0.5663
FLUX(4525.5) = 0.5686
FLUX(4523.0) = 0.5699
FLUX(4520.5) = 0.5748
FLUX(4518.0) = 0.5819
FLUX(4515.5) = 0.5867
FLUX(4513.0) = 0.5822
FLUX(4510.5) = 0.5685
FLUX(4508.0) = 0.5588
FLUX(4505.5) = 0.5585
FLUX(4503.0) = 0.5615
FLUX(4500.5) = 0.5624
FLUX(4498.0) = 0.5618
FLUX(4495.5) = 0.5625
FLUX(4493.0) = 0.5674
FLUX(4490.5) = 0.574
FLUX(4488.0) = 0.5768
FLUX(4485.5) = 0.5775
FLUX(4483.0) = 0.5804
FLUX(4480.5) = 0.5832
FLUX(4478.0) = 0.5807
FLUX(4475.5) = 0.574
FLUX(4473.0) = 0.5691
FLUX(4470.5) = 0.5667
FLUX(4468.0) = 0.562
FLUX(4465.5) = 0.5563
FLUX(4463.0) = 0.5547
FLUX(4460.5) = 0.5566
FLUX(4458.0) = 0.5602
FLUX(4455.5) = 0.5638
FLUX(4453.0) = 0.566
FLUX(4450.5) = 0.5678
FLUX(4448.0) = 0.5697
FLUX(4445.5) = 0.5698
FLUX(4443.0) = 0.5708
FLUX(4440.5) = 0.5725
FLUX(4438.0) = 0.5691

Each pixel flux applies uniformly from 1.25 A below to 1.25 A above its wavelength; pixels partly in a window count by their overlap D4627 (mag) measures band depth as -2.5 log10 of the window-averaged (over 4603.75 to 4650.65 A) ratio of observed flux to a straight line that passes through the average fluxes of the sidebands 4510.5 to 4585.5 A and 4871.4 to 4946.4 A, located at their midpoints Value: 0.15 mag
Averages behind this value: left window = 0.557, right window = 0.878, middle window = 0.548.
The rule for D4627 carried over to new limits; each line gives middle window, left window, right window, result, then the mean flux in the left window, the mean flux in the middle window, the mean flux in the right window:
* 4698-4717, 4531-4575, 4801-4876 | 0.26 mag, 0.551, 0.599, 0.935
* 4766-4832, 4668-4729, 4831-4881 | 0.24 mag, 0.603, 0.712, 1.05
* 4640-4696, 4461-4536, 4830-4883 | 0.34 mag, 0.569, 0.584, 1.05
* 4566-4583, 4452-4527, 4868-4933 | 0.18 mag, 0.569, 0.544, 0.919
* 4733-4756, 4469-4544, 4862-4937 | 0.29 mag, 0.568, 0.603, 0.936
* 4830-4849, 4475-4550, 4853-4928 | 0.06 mag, 0.567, 0.887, 0.998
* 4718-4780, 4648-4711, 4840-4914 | 0.22 mag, 0.592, 0.61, 1.03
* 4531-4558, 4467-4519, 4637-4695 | 0.04 mag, 0.571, 0.554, 0.581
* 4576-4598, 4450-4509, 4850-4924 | 0.24 mag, 0.567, 0.55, 1.01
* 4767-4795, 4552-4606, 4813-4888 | 0.30 mag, 0.549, 0.663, 0.986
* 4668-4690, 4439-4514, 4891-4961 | 0.21 mag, 0.568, 0.614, 0.964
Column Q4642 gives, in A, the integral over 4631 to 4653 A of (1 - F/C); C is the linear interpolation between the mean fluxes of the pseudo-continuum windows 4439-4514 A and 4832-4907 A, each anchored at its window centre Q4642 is 6.3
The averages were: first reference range 0.568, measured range 0.543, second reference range 1.02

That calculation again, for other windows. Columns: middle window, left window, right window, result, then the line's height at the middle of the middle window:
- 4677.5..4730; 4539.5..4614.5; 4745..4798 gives 0.2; 0.61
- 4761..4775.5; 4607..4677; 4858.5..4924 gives 2.8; 0.778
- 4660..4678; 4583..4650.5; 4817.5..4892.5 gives 2.0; 0.648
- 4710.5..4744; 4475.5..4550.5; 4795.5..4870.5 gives 8.4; 0.797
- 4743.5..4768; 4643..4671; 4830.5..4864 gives 5.9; 0.803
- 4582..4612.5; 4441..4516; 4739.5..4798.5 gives 2.4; 0.597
